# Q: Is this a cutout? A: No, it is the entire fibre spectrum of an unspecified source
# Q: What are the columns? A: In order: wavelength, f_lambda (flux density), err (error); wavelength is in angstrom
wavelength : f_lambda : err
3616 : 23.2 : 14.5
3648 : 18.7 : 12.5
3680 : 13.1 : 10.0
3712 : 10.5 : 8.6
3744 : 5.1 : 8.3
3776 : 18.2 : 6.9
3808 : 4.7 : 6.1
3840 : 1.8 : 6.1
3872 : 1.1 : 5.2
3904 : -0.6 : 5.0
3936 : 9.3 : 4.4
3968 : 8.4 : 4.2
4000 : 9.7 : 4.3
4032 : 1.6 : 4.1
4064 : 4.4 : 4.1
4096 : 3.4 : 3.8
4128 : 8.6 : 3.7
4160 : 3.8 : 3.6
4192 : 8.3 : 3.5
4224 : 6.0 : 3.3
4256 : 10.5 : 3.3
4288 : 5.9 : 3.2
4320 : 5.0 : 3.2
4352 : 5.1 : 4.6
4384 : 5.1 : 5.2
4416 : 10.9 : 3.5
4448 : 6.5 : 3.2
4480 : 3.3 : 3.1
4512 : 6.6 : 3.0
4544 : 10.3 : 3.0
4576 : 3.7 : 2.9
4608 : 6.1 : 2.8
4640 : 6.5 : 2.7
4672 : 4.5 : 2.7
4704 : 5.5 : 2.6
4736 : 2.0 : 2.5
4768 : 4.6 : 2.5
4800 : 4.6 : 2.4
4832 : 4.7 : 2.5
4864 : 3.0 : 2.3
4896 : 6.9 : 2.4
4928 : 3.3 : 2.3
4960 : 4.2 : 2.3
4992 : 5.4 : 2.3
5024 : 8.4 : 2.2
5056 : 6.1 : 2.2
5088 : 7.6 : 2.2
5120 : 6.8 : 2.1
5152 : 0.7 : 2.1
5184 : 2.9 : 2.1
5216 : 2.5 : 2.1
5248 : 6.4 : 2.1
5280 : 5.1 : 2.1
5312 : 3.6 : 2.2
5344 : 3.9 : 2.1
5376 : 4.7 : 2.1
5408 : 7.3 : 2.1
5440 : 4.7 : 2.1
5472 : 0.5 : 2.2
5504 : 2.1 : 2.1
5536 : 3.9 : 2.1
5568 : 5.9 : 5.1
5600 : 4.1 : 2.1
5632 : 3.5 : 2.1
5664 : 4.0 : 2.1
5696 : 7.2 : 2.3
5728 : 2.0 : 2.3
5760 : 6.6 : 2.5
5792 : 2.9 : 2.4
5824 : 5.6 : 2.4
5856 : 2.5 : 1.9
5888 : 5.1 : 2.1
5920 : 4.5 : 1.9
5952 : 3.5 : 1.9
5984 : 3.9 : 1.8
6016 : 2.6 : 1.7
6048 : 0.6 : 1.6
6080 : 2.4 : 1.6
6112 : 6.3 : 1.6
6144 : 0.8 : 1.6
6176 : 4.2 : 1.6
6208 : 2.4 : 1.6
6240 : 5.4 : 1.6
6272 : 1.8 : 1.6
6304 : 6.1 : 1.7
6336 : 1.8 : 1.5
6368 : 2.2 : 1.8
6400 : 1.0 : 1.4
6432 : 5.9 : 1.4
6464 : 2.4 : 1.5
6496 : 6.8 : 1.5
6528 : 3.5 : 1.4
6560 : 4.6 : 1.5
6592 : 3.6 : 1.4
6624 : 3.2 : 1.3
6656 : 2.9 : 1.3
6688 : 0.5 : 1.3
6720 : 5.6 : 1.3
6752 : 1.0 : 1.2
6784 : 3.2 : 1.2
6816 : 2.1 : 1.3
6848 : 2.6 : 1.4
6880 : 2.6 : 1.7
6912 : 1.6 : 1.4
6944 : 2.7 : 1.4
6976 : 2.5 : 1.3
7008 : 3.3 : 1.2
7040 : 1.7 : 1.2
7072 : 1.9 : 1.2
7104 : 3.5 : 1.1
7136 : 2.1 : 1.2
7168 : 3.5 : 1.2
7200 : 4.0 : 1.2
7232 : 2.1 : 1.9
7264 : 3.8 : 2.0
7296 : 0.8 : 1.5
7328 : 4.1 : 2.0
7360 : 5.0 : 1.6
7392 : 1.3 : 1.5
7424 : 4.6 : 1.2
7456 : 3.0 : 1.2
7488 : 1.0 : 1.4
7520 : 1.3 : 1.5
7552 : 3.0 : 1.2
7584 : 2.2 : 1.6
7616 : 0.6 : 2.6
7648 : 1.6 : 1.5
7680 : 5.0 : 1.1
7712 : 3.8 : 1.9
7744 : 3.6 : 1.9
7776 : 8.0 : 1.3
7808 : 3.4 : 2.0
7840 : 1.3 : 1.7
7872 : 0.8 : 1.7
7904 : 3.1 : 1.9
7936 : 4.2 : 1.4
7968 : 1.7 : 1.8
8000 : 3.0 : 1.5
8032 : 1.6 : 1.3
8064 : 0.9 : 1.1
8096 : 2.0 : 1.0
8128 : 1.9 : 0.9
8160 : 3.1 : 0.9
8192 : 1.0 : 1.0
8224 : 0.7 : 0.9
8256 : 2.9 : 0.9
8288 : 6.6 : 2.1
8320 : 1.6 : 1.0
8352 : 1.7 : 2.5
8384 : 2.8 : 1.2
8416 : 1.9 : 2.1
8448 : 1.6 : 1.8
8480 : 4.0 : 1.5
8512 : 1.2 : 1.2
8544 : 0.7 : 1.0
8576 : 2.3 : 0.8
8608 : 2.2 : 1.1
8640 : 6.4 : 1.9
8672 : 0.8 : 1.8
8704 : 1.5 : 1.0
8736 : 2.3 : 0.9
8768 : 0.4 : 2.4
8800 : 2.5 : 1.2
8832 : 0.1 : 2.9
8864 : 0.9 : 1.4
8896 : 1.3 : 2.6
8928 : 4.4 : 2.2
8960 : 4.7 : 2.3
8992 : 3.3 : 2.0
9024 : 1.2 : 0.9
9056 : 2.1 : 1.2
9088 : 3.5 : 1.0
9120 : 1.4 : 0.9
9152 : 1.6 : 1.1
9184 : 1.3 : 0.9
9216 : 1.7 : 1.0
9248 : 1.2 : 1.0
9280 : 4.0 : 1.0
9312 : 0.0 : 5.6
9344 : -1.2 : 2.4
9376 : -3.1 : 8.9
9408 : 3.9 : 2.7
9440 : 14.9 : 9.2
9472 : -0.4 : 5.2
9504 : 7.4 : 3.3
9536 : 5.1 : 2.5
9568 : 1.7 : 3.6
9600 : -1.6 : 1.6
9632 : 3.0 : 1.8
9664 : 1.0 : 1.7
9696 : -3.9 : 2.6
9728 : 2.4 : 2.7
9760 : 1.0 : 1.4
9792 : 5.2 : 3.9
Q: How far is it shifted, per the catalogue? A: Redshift 1.529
